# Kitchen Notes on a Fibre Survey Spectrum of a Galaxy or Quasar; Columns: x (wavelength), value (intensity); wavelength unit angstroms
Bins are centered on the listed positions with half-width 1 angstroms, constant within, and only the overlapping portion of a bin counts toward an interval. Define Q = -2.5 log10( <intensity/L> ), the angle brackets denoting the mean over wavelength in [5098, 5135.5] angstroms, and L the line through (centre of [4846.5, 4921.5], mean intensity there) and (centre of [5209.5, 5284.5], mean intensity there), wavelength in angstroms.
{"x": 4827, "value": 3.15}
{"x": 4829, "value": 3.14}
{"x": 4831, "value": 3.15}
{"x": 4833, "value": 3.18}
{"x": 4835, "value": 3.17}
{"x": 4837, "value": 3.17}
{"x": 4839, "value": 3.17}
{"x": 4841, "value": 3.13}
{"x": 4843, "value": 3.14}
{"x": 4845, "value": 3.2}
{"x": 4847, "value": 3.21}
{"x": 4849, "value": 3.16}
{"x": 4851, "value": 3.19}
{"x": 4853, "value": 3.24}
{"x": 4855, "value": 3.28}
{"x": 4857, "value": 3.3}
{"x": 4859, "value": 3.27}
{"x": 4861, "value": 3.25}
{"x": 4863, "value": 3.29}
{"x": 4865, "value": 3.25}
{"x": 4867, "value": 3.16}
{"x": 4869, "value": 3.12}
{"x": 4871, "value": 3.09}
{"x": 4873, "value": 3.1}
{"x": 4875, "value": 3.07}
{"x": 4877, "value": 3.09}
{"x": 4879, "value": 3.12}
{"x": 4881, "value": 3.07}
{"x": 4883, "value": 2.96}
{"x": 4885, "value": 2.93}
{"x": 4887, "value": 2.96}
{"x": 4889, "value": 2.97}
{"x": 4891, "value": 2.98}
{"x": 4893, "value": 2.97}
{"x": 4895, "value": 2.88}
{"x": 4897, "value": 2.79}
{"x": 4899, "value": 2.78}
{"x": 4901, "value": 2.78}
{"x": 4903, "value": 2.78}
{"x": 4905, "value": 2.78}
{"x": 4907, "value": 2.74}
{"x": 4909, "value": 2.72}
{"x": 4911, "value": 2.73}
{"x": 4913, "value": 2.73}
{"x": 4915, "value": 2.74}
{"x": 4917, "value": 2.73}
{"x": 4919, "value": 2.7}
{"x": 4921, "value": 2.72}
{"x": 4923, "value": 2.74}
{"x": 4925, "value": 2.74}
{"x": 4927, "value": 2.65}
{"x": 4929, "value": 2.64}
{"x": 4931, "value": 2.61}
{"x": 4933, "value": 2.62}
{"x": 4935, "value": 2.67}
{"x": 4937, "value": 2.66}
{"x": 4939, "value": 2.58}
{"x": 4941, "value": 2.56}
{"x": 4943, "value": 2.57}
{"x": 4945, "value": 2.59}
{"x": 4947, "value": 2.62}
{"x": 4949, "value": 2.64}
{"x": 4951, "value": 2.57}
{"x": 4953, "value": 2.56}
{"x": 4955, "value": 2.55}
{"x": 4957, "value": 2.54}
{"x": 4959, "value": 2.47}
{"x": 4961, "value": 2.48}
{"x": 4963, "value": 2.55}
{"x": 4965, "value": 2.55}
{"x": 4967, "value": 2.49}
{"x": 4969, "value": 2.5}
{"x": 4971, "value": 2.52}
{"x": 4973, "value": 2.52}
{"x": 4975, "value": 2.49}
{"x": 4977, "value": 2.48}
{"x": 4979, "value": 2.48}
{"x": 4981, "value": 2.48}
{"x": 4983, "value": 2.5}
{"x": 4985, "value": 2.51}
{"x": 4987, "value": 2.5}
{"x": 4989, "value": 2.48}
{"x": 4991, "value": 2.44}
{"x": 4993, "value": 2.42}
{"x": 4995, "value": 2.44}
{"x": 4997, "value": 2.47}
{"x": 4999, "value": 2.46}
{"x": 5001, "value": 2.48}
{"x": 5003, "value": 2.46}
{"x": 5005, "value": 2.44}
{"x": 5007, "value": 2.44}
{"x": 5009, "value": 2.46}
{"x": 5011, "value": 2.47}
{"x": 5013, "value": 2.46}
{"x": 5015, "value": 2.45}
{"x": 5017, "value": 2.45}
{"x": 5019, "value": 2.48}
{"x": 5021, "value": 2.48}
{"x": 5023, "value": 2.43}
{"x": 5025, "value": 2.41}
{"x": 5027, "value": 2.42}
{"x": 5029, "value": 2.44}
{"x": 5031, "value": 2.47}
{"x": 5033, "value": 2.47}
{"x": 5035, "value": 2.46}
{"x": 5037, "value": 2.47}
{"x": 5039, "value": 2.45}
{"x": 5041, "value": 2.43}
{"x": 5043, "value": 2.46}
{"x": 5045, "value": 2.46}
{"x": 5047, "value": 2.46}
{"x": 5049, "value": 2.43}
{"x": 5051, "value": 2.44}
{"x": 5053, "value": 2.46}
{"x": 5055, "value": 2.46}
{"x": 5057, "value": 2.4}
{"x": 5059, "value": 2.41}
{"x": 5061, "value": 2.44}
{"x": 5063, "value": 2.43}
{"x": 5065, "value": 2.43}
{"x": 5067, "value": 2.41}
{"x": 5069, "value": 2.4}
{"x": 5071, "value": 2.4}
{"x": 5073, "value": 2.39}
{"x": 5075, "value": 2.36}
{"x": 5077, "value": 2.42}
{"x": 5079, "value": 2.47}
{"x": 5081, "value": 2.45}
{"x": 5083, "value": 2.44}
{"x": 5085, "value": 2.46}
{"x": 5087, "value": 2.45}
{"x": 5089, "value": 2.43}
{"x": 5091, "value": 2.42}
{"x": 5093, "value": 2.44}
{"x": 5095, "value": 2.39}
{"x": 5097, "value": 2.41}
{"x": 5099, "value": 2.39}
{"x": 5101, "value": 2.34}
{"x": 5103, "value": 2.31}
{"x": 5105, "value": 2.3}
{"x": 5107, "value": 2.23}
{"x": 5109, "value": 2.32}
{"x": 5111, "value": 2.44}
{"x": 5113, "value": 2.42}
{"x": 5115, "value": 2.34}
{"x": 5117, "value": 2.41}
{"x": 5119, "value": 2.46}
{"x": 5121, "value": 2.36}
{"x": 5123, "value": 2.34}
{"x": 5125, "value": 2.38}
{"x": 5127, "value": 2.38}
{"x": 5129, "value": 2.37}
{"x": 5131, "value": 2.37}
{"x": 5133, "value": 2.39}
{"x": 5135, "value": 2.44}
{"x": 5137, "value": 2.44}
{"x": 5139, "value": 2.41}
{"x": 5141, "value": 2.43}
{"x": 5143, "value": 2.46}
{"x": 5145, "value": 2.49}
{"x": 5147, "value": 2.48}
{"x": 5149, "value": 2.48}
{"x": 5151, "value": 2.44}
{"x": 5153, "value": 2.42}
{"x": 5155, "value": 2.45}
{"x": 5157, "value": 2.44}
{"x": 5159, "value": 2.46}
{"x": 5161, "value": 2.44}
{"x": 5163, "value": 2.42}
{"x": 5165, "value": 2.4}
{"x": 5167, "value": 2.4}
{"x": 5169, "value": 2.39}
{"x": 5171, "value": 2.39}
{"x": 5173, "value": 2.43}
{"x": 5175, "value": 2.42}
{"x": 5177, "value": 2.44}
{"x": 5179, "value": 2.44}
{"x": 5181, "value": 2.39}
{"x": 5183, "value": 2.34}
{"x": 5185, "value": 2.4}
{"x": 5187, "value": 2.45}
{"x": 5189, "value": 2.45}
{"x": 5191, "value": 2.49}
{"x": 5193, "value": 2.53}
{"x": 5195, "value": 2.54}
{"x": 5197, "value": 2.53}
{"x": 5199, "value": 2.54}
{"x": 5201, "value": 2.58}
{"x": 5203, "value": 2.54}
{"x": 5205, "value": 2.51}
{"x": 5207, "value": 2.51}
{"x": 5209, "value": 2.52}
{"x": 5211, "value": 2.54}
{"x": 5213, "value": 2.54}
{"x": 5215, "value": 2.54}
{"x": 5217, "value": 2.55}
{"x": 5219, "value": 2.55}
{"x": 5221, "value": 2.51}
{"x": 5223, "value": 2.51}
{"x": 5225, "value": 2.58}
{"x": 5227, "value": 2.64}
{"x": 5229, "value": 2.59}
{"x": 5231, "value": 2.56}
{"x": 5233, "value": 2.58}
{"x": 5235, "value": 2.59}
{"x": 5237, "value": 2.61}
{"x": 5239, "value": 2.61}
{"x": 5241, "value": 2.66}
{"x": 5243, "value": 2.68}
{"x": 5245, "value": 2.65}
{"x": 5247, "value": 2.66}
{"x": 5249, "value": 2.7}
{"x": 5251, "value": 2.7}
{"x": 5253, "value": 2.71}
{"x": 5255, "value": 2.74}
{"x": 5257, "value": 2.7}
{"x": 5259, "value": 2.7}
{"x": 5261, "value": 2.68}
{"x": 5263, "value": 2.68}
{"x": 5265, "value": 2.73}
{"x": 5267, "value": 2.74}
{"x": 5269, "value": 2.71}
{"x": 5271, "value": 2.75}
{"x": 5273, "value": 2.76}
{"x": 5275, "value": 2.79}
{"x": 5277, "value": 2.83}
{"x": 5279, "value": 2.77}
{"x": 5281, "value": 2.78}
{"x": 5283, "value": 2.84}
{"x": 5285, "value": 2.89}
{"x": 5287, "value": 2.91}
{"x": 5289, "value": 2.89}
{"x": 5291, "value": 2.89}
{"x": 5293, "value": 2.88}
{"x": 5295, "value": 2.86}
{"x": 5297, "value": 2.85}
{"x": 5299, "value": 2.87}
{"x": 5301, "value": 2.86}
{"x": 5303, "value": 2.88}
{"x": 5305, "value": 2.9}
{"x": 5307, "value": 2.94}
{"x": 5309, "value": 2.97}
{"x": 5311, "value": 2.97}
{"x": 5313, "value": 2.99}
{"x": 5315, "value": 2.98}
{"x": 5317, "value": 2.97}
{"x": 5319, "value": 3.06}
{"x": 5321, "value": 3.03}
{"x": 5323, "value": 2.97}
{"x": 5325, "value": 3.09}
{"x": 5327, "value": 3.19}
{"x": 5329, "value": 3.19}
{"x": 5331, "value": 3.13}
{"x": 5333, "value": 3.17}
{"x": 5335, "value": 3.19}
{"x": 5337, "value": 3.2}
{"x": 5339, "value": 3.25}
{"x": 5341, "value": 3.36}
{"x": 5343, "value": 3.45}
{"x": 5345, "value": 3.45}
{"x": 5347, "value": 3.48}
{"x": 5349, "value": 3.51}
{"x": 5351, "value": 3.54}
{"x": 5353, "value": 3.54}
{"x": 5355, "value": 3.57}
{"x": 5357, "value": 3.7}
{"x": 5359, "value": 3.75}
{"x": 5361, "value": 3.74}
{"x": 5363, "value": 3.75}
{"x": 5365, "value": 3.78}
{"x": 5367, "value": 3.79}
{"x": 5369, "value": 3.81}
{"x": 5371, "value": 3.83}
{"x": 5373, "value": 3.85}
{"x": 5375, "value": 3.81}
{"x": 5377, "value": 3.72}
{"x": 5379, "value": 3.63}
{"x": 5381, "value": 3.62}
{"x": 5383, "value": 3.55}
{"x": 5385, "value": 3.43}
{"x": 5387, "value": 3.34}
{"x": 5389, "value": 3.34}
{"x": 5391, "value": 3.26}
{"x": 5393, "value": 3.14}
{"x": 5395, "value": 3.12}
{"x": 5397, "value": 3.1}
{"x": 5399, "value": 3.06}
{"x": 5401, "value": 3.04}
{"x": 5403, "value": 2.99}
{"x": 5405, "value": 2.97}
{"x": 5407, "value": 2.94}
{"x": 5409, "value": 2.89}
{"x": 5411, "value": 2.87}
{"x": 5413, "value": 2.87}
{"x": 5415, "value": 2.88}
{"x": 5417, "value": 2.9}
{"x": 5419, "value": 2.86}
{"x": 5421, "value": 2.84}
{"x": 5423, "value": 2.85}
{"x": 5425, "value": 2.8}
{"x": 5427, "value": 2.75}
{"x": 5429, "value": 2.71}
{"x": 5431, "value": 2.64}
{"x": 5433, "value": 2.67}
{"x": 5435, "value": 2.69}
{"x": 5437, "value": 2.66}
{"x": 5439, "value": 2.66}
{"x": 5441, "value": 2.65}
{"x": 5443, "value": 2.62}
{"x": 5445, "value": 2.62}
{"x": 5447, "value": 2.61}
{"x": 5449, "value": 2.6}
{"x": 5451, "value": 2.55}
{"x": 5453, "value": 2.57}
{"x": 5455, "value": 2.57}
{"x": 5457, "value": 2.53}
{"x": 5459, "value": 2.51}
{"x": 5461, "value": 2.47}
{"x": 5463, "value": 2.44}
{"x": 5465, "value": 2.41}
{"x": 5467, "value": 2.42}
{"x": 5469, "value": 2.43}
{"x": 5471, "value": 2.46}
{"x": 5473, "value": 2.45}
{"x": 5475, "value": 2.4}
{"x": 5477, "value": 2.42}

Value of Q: 0.174 mag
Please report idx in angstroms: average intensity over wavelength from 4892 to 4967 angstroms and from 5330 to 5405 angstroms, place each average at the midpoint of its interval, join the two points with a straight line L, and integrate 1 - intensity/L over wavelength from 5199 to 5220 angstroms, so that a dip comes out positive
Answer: 4.18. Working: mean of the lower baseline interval 2.67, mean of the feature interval 2.54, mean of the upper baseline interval 3.45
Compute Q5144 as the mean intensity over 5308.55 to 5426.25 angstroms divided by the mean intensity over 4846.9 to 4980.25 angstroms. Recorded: 1.17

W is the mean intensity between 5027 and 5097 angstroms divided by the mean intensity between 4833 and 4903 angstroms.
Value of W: 0.79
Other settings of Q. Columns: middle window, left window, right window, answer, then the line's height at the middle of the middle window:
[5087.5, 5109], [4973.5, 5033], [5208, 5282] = 0.076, 2.54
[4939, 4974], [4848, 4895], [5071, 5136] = 0.123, 2.85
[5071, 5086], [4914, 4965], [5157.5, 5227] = 0.051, 2.54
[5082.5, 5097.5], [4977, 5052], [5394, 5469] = 0.034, 2.51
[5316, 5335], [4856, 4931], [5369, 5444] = -0.014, 3.05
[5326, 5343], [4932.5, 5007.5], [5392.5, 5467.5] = -0.192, 2.7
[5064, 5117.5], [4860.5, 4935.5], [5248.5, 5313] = 0.188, 2.85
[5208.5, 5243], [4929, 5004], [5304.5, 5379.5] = 0.207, 3.11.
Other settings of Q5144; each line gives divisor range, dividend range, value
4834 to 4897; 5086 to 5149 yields 0.77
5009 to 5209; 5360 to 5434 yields 1.32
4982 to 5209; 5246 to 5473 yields 1.23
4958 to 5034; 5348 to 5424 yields 1.35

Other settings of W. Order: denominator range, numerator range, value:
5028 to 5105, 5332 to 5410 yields 1.41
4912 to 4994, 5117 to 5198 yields 0.94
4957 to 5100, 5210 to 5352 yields 1.17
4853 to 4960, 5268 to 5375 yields 1.12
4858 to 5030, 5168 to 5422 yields 1.09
